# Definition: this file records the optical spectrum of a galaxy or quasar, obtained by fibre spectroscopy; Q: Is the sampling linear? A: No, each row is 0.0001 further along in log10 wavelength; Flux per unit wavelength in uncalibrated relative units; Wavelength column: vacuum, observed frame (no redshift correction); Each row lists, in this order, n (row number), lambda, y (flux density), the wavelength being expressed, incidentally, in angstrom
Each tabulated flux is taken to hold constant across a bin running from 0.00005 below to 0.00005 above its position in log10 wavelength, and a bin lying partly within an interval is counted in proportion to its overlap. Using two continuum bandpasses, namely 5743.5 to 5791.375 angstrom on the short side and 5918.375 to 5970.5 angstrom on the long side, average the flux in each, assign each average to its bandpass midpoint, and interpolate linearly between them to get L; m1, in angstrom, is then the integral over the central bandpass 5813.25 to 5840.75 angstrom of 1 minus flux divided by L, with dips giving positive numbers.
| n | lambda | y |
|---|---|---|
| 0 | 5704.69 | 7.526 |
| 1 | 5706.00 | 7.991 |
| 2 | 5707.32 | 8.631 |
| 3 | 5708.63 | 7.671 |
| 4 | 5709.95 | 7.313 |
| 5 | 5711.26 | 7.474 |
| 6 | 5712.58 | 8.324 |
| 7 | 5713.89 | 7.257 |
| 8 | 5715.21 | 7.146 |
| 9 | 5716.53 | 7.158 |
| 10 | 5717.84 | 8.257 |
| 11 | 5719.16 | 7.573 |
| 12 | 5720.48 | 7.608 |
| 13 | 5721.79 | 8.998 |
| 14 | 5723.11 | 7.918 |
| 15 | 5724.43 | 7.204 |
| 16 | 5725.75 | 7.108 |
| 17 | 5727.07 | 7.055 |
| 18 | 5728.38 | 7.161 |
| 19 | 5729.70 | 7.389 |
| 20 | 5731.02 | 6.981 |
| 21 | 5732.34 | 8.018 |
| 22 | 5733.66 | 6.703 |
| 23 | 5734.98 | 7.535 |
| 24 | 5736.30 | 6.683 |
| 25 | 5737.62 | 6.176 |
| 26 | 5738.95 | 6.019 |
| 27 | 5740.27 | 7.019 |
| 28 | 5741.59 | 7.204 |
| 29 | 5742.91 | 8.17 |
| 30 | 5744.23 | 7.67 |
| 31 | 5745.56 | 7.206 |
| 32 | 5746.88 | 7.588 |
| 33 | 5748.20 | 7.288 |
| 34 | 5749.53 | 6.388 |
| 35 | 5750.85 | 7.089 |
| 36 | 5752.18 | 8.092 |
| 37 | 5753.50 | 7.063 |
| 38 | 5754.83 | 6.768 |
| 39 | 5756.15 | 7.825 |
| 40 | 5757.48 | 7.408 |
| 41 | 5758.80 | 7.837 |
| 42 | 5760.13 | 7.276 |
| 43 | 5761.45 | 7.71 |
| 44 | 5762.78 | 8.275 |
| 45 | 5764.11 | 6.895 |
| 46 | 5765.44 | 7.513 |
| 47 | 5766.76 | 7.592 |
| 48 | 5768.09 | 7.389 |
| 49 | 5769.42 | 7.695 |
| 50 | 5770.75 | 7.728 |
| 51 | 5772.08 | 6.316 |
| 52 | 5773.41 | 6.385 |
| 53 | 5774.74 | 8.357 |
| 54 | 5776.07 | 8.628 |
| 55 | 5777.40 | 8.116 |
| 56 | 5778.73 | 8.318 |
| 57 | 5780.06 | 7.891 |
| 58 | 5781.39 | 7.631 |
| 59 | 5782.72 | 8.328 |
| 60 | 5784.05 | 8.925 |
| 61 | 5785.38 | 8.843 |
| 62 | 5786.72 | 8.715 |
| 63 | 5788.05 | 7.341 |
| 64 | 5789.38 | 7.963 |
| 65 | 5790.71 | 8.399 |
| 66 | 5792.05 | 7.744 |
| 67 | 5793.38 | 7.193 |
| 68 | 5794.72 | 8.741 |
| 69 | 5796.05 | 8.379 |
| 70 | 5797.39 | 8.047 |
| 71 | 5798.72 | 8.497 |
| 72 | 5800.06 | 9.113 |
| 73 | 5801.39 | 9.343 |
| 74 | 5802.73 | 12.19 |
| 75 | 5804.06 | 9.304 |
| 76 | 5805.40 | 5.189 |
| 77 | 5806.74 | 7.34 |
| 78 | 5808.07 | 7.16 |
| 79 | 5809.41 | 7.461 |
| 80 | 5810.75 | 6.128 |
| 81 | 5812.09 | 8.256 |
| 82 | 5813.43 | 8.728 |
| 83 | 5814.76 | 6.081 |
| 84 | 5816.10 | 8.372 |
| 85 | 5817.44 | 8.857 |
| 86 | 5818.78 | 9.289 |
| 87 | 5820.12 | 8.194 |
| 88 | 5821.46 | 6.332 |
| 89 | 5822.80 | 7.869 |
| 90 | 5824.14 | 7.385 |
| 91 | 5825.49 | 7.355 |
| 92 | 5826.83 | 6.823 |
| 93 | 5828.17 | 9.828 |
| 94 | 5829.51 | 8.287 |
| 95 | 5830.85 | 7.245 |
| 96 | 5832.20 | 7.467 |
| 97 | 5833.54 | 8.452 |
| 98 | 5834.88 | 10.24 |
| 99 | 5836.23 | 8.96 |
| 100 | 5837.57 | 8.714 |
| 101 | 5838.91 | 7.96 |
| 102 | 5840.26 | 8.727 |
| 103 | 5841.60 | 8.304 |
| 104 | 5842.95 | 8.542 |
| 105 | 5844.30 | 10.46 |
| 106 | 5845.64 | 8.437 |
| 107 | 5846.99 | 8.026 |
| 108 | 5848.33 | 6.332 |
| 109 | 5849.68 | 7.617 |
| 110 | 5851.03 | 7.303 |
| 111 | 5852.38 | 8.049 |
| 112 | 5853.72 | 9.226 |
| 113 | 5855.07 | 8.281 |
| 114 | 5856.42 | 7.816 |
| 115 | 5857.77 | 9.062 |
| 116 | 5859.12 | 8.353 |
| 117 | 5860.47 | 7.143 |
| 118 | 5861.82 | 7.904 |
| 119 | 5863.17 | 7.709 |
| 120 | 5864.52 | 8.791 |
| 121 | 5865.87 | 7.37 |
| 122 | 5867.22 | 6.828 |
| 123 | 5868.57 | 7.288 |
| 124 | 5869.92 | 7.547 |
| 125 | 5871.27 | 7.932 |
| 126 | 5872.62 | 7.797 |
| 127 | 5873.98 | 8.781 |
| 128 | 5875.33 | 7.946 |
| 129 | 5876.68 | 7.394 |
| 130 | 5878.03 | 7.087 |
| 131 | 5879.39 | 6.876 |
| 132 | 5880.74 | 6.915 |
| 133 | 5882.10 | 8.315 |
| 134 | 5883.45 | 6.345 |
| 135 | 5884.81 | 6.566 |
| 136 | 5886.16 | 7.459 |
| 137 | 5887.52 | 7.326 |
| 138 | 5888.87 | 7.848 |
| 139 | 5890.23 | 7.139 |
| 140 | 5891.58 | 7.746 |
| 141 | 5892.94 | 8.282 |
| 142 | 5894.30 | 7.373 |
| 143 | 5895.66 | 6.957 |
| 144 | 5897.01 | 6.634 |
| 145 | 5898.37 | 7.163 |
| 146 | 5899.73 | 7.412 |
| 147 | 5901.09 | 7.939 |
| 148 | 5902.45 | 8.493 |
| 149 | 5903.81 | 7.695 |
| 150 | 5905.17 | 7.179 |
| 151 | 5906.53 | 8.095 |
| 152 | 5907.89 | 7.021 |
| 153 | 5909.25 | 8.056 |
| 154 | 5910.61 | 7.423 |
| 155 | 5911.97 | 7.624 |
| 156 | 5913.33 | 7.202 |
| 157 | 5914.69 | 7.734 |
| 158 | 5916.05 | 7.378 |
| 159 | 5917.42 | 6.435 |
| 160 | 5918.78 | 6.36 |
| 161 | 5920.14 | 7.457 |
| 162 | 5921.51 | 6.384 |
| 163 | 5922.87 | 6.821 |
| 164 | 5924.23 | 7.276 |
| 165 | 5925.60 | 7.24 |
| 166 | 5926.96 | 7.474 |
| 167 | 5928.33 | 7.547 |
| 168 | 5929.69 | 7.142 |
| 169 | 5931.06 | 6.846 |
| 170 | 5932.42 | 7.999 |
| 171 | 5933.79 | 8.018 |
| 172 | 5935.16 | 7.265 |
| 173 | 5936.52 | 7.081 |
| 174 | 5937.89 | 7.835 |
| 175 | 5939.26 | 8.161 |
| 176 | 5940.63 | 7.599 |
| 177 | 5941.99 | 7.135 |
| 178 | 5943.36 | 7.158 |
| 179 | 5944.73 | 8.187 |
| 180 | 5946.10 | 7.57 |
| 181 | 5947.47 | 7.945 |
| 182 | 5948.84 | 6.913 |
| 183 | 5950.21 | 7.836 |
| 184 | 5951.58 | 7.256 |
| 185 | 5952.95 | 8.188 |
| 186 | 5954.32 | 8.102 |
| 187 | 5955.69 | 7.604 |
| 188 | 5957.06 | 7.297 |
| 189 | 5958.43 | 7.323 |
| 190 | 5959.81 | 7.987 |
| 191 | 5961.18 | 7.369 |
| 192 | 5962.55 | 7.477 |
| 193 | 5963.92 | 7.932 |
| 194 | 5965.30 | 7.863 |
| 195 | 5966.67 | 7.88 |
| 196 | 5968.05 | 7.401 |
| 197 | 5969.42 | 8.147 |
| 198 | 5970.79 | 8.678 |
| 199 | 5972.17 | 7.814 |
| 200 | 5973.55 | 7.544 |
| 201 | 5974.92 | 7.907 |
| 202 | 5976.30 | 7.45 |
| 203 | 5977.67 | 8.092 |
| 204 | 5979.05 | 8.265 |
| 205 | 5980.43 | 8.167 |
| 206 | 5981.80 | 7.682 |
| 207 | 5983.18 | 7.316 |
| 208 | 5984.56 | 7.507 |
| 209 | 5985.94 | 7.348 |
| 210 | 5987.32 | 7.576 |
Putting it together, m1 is -1.8 angstrom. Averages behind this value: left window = 7.68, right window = 7.52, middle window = 8.14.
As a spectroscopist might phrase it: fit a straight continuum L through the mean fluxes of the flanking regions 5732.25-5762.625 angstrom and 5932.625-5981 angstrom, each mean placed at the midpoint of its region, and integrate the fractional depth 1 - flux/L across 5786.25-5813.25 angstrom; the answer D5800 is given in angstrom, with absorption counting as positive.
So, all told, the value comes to -2.8 angstrom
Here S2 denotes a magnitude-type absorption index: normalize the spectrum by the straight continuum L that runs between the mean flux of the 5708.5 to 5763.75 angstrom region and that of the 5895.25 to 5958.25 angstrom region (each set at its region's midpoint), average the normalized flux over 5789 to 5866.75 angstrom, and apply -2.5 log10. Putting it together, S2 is -0.10 mag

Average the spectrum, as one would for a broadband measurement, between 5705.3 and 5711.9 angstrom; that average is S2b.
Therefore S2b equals 7.82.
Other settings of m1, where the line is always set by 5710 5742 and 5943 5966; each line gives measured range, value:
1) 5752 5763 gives -0.2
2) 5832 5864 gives -3.4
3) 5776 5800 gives -2.6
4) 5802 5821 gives -1.5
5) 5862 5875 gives -0.4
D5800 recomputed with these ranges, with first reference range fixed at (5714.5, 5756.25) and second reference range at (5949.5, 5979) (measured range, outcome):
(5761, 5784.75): -1.2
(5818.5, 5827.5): -0.1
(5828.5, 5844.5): -2.3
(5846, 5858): -0.6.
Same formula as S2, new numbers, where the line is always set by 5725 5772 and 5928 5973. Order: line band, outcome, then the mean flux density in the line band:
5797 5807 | -0.18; 8.7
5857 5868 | -0.06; 7.89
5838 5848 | -0.15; 8.56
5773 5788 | -0.12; 8.19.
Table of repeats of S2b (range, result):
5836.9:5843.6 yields 8.45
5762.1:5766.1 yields 7.55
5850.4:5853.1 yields 7.73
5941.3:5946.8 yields 7.52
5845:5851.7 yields 7.53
